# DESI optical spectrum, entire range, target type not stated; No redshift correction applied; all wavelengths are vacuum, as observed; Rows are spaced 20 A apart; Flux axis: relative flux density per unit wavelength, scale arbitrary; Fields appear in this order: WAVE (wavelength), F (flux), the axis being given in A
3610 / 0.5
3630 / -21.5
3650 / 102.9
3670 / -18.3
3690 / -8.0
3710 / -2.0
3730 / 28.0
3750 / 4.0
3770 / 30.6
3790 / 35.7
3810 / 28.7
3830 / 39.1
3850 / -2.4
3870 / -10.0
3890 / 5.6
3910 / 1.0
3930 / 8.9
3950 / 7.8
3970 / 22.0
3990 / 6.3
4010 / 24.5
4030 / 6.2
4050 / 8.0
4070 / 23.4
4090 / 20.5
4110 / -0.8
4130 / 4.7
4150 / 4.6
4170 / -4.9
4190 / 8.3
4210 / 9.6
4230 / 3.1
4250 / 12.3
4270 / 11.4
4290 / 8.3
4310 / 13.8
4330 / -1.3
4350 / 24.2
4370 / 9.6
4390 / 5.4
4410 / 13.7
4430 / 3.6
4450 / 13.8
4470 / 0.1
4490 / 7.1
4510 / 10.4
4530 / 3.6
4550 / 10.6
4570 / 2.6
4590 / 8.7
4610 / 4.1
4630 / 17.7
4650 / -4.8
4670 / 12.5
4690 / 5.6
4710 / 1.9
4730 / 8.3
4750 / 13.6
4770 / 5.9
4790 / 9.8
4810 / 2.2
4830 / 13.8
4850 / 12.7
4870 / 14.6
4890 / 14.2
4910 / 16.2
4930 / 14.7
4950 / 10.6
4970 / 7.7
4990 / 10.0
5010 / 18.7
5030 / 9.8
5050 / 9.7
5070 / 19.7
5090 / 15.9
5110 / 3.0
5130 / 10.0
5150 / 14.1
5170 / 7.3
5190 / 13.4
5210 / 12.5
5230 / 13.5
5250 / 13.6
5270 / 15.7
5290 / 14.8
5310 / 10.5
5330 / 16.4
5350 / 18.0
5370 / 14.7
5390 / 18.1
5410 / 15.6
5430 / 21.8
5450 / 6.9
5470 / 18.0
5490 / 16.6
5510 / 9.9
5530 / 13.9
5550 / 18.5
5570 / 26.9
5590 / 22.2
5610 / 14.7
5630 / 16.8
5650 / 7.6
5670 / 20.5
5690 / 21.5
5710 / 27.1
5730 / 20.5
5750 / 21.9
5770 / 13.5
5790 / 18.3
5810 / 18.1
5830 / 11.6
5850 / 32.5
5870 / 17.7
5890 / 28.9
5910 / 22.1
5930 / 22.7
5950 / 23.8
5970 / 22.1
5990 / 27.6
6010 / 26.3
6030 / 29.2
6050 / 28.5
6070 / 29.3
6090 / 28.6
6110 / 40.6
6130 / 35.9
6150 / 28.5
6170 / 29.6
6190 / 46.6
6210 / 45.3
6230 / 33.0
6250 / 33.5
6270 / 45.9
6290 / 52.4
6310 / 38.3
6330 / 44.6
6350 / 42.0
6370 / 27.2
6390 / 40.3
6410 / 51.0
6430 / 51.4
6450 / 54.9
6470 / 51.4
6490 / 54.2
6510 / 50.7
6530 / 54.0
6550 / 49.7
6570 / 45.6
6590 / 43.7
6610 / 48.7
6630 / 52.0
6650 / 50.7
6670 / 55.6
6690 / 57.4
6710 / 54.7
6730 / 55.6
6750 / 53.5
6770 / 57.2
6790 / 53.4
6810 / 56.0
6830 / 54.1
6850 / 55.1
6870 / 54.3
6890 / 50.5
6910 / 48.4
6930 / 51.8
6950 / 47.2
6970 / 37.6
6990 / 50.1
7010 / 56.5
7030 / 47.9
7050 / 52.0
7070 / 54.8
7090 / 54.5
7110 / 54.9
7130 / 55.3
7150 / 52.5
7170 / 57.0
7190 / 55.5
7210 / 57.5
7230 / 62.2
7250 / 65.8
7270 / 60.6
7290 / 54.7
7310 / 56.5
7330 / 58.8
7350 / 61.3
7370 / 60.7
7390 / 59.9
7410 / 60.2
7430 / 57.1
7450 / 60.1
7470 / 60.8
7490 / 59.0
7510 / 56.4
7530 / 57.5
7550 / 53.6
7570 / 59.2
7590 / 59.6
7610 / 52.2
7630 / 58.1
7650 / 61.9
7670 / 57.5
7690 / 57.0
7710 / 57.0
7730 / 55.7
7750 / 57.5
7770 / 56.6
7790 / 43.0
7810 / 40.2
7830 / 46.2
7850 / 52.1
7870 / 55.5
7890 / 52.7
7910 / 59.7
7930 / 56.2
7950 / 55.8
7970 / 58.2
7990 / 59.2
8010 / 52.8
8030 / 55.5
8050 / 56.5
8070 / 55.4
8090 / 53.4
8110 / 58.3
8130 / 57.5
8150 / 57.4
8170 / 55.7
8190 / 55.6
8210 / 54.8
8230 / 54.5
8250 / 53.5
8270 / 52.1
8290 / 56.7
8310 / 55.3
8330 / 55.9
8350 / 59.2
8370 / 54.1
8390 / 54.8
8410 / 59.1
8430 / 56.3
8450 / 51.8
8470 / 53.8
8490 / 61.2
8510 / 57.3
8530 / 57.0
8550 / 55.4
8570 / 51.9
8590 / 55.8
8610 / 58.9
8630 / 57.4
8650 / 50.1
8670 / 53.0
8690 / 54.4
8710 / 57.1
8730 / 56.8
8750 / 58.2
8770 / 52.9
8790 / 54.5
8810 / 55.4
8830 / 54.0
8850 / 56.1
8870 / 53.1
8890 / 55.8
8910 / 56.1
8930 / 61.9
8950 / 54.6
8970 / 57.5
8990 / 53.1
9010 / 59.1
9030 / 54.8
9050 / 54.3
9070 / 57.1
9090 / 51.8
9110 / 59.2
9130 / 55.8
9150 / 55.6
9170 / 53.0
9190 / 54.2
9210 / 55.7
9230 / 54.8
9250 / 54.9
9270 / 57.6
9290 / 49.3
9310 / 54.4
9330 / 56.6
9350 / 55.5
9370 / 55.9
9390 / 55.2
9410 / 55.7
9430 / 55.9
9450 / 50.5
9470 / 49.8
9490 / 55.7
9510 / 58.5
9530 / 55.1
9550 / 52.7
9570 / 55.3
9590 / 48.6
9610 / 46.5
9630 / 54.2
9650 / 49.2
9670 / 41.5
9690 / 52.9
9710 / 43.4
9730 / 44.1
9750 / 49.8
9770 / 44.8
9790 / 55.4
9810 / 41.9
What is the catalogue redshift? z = 0.60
